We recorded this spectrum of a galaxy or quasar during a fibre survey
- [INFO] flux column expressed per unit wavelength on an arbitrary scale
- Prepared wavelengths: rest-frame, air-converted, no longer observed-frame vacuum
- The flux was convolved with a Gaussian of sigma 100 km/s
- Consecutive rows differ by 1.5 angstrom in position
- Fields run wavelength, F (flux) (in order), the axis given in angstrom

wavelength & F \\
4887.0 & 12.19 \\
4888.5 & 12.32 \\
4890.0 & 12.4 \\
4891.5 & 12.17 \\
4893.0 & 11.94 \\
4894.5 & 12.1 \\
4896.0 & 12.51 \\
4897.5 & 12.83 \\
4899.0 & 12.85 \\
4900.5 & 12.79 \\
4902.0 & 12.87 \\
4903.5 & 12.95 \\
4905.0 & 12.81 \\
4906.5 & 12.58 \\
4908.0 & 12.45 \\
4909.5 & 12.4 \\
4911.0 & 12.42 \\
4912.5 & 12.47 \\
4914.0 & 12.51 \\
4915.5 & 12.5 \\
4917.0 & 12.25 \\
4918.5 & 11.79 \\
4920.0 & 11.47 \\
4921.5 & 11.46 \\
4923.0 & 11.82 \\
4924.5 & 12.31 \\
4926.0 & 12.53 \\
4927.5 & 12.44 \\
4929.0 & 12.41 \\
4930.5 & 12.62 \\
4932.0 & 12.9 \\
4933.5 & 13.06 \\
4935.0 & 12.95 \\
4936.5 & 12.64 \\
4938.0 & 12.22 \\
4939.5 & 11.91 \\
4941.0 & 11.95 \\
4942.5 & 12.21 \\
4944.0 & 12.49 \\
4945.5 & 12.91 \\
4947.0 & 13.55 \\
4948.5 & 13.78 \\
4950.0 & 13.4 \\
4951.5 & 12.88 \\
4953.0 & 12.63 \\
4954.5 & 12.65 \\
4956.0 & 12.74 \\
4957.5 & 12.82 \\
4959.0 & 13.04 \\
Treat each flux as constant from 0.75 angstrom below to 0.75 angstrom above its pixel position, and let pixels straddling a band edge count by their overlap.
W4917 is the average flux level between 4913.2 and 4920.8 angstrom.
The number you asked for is 12.1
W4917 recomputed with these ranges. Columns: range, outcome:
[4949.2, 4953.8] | 13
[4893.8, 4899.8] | 12.6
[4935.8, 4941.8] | 12.2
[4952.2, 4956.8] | 12.7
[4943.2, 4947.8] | 13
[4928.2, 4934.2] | 12.7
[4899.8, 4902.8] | 12.8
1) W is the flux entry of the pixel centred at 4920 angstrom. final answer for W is 11.47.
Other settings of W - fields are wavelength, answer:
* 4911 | 12.42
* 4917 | 12.25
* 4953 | 12.63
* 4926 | 12.53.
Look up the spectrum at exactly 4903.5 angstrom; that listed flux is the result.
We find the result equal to 12.95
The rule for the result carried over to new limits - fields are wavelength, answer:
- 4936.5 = 12.64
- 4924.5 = 12.31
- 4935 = 12.95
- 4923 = 11.82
